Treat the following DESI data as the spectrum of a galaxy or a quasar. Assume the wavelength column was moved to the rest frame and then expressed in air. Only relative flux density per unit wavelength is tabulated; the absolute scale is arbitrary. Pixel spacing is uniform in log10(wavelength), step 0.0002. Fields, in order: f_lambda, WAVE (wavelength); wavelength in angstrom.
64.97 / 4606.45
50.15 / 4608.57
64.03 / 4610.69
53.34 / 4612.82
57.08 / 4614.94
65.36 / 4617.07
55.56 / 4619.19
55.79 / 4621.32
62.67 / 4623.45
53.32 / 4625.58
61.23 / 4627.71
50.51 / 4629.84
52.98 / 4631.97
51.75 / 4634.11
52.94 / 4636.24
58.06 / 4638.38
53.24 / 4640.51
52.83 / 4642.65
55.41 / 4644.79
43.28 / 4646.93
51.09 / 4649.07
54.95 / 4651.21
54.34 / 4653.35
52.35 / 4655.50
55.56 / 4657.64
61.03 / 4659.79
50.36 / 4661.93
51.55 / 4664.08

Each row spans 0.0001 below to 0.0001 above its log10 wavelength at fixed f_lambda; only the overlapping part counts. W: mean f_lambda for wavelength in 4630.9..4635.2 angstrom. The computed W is 52.4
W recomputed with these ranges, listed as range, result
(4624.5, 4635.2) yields 54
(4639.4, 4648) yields 51.2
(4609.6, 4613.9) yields 58.6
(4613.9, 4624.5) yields 59.3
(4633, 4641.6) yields 54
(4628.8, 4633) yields 51.8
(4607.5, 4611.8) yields 57.1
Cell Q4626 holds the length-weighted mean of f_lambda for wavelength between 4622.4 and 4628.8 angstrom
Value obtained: 59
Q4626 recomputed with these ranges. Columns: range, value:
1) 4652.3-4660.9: 55.8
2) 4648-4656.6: 53.2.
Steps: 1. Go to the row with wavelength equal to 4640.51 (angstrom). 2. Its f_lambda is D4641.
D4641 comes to 53.24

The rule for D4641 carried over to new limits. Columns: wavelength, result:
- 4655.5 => 52.35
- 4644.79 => 55.41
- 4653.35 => 54.34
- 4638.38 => 58.06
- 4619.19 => 55.56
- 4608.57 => 50.15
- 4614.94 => 57.08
